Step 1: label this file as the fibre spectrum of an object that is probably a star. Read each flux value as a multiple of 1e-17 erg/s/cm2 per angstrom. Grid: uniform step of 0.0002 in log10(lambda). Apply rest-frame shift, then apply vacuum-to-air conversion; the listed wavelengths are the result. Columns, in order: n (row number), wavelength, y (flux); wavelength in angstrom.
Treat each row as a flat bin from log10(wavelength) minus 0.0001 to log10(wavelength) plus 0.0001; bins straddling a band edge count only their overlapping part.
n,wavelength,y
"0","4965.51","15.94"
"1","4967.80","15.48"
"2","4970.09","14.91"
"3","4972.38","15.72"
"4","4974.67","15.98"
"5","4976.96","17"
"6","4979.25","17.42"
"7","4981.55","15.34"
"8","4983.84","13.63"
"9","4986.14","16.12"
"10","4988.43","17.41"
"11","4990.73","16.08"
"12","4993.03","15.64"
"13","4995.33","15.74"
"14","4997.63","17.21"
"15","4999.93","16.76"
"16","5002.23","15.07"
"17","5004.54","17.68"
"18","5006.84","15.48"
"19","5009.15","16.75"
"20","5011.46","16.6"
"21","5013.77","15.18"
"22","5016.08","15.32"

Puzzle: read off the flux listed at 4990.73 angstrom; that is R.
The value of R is 16.08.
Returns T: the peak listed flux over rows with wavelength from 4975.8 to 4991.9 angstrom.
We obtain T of 17.42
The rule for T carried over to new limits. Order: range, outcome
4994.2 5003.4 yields 17.21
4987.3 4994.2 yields 17.41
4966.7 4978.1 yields 17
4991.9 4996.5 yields 15.74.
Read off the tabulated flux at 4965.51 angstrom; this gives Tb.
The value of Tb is 15.94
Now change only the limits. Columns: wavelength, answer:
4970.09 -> 14.91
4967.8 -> 15.48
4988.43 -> 17.41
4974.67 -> 15.98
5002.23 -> 15.07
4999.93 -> 16.76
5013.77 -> 15.18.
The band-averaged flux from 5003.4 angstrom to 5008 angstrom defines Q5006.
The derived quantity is 16.6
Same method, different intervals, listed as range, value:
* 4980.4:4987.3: 15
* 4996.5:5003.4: 16.3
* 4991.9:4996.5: 15.7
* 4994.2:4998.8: 16.5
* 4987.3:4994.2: 16.4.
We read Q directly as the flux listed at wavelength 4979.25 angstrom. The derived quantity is 17.42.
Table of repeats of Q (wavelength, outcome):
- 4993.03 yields 15.64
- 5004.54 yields 17.68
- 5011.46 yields 16.6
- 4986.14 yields 16.12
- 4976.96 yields 17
